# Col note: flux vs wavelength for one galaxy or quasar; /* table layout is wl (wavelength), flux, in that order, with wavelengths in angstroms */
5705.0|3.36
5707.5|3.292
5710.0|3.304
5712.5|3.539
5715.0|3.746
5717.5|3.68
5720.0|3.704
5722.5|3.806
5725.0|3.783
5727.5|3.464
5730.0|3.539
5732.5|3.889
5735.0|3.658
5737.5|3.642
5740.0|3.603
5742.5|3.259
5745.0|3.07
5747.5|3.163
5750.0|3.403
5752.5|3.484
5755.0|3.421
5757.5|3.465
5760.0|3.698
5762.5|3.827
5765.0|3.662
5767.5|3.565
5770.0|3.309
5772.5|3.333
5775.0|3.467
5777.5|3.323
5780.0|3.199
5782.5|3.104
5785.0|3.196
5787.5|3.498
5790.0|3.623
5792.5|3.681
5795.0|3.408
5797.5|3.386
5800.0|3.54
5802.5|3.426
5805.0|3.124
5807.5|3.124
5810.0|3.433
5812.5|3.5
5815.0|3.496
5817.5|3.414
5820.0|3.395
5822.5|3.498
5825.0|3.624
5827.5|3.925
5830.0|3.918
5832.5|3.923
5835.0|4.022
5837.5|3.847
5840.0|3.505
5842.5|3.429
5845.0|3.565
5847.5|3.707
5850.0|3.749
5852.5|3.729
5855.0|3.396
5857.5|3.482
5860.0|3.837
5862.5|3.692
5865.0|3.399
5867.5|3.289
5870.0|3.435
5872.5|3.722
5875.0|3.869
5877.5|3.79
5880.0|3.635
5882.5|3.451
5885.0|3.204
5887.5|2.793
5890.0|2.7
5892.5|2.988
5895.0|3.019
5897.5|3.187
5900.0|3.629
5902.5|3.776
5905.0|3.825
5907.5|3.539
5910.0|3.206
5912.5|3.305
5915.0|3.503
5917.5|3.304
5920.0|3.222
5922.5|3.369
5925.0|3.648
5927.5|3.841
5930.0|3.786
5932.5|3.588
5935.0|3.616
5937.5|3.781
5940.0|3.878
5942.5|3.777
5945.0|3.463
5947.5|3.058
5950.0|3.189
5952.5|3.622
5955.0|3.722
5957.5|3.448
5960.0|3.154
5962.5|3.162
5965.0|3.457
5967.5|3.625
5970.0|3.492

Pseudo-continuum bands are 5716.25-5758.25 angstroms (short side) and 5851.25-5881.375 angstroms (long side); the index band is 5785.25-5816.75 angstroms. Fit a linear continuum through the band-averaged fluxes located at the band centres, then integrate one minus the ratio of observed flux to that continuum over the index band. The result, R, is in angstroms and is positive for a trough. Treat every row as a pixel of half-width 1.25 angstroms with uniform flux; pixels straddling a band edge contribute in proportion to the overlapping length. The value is 1.2 angstroms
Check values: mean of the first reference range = 3.53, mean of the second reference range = 3.61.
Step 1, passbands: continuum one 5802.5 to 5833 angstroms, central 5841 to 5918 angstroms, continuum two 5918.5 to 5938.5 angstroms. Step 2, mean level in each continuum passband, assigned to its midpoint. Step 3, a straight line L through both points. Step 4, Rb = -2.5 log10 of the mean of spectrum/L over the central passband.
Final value 0.03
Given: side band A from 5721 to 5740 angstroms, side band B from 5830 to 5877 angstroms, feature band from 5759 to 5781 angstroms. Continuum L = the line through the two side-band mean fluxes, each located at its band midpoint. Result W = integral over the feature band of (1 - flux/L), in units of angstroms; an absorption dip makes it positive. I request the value 1.1 angstroms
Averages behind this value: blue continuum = 3.68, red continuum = 3.65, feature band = 3.49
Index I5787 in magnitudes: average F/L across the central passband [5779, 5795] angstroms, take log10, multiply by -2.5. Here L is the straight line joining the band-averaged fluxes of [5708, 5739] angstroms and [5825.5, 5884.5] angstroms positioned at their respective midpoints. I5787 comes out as 0.08 mag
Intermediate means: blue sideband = 3.64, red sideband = 3.66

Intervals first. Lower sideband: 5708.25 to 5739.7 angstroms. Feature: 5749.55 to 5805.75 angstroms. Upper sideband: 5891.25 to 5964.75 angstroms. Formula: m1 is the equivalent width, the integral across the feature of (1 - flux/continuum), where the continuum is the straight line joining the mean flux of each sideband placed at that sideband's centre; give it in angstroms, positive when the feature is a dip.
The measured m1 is 2.3 angstroms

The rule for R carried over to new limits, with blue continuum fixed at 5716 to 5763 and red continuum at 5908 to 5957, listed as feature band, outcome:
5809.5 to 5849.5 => -1.2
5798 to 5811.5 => 0.8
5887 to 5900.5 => 1.9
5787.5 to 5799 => 0.1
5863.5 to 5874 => 0.2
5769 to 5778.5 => 0.5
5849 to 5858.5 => -0.1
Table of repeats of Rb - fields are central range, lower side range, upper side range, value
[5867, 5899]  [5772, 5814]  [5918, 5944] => 0.07 mag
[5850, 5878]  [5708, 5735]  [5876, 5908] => -0.07 mag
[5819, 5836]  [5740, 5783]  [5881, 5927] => -0.12 mag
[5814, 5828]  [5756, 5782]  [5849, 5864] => 0.01 mag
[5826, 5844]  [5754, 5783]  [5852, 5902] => -0.11 mag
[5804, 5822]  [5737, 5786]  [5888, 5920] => 0.00 mag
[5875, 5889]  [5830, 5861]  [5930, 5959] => 0.07 mag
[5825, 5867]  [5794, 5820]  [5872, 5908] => -0.09 mag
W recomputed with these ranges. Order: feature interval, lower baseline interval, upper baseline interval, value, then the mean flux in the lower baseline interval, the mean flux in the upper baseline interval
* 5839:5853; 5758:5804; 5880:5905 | -1.2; 3.46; 3.25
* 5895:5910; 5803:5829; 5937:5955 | 0.0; 3.46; 3.54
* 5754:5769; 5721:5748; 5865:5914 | -0.4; 3.55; 3.39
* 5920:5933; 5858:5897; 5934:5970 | -0.6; 3.39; 3.5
